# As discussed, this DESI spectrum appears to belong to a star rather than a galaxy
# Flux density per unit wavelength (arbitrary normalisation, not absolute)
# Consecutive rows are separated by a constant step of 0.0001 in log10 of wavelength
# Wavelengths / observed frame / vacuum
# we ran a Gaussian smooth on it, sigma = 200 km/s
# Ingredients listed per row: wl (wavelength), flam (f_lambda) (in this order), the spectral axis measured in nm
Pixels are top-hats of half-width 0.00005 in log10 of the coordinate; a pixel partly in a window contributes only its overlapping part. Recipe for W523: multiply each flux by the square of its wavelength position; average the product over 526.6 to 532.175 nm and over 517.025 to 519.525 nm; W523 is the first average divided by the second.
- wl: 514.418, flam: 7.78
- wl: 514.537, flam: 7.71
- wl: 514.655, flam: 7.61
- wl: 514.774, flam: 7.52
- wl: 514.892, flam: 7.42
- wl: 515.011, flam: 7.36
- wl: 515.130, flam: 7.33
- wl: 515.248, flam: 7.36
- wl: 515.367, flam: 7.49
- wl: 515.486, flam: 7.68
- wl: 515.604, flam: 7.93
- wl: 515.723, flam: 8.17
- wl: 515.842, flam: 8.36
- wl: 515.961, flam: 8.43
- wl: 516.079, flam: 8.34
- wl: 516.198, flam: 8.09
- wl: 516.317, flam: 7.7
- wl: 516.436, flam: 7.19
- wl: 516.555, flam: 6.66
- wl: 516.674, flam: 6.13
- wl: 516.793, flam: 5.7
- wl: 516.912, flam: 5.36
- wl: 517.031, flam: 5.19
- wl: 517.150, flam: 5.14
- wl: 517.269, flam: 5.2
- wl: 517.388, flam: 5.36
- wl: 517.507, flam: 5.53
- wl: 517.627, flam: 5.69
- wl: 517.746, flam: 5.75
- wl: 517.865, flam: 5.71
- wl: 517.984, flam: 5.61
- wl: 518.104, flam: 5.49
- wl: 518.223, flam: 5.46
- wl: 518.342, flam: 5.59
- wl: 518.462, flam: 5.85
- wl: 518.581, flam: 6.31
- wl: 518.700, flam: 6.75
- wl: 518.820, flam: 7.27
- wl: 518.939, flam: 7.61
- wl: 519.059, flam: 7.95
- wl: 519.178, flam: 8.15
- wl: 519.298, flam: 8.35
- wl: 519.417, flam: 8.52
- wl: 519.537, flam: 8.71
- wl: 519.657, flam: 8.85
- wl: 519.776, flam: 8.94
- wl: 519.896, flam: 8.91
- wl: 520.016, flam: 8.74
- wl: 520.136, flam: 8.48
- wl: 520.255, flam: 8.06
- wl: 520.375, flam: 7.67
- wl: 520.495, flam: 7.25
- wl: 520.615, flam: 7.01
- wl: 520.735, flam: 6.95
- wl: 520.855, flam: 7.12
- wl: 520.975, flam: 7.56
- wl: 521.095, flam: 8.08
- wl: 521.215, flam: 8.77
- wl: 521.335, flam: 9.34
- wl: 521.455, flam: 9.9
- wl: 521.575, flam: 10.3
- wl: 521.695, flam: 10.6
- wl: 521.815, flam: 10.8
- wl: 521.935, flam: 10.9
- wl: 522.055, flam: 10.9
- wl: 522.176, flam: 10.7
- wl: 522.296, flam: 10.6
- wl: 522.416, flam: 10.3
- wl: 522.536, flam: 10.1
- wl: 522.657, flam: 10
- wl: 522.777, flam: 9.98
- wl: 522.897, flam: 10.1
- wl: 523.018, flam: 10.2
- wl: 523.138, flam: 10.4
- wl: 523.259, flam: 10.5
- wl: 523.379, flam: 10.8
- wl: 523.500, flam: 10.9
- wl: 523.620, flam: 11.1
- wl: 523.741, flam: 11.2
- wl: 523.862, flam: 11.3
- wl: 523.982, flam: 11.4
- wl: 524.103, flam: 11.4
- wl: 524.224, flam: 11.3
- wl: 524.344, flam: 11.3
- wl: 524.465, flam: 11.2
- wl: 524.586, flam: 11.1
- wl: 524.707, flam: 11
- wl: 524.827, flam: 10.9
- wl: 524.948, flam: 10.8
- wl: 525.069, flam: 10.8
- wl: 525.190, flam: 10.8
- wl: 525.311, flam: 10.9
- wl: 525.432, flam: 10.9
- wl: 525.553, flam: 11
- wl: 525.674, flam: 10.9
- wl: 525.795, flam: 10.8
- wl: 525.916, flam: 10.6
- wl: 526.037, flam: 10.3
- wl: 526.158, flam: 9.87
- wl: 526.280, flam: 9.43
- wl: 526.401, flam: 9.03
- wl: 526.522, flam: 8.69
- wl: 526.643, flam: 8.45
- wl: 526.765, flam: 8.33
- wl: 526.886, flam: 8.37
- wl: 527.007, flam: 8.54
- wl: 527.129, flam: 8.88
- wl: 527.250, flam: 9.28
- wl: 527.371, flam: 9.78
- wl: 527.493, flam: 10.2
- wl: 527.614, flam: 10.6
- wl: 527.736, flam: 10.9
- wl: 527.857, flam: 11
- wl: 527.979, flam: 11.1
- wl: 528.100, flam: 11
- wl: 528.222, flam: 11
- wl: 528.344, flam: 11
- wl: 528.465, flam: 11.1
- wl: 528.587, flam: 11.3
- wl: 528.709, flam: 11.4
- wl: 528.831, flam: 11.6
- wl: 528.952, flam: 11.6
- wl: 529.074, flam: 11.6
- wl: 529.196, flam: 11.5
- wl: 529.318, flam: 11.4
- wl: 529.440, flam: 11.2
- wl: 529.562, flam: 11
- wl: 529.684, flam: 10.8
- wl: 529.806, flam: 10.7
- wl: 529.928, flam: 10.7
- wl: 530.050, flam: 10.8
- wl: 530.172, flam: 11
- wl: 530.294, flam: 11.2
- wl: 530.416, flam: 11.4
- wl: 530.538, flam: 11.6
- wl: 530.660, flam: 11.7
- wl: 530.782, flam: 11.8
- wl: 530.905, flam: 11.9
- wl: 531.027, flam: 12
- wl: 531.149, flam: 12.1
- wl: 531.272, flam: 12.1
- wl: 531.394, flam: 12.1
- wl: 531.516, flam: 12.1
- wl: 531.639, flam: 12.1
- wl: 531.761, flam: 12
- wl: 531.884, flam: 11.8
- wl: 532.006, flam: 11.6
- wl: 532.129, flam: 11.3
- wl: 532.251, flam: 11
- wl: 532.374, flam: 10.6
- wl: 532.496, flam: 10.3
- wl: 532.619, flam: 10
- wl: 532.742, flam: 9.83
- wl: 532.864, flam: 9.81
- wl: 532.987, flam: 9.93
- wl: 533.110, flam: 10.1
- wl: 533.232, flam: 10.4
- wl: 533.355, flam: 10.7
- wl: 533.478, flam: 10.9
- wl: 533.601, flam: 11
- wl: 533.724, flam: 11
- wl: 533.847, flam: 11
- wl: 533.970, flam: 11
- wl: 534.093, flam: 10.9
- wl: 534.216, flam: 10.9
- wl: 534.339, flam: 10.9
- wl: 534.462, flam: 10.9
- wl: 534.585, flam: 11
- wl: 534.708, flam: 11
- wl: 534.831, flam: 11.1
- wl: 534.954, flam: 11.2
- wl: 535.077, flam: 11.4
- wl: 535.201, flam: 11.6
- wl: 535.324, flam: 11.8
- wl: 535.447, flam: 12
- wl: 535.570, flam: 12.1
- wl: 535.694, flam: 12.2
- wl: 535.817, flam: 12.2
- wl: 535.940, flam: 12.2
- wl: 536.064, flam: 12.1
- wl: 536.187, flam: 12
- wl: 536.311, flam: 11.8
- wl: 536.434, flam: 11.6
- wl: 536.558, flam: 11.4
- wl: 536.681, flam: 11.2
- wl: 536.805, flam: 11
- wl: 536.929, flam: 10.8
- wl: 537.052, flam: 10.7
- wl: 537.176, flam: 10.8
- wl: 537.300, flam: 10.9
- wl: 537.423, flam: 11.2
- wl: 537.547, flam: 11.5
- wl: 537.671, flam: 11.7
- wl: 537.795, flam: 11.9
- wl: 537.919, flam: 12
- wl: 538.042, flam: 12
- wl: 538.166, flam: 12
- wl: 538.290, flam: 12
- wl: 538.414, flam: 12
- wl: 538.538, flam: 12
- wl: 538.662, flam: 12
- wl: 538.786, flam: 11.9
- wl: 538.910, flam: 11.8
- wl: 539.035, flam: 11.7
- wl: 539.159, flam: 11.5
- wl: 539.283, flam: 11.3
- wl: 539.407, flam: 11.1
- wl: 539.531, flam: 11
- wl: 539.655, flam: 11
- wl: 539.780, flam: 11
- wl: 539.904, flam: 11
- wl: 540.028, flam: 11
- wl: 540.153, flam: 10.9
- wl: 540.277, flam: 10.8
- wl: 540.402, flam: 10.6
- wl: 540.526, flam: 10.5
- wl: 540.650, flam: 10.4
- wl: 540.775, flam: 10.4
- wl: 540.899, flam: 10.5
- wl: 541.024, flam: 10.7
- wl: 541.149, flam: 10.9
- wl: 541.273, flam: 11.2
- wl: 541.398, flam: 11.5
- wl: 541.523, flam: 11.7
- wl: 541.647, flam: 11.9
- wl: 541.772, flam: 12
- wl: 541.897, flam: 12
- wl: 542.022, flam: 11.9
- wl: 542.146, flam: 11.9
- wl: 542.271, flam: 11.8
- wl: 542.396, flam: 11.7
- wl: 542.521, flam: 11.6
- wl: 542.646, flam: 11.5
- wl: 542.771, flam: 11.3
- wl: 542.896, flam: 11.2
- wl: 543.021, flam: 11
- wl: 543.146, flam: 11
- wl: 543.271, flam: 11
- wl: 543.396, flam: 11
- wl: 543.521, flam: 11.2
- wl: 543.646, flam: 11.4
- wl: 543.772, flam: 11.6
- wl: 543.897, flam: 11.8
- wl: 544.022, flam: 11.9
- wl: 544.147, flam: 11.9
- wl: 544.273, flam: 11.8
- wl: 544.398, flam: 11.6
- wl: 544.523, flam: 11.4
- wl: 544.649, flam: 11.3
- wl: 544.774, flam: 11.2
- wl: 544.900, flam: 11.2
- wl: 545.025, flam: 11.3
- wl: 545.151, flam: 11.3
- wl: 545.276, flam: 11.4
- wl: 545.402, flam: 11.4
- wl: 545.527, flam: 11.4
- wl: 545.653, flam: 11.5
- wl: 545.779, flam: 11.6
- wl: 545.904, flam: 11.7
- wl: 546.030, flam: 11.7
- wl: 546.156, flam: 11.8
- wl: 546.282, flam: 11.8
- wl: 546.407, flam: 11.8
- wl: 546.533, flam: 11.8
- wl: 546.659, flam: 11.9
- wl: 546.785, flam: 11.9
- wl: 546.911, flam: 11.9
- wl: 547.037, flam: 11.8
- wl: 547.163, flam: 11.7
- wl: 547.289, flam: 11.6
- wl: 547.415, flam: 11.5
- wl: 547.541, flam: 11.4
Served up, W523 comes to 1.8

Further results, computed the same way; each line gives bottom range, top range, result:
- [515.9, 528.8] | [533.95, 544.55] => 1.34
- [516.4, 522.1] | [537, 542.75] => 1.65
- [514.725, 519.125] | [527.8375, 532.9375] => 1.77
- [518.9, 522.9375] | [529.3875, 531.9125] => 1.33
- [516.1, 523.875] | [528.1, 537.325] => 1.44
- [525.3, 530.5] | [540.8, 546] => 1.15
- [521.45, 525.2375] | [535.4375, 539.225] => 1.14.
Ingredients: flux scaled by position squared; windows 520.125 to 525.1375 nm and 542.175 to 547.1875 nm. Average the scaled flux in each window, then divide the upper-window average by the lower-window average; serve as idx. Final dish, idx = 1.25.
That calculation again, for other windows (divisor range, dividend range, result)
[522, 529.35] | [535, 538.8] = 1.15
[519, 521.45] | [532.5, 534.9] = 1.36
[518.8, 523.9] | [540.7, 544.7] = 1.33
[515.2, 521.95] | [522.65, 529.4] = 1.46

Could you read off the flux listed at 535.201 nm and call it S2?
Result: 11.6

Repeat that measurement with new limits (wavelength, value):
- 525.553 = 11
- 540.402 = 10.6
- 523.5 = 10.9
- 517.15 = 5.14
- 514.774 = 7.52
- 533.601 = 11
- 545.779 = 11.6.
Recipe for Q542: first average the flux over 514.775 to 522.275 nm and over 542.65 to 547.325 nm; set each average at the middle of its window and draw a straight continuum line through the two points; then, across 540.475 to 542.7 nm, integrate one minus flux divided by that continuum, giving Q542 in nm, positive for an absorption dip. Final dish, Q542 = -0.07 nm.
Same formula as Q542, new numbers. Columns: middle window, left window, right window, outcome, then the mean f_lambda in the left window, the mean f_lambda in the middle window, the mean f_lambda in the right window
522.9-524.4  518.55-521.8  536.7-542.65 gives -0.36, 8.28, 10.9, 11.4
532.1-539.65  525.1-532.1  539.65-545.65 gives -0.13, 10.8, 11.3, 11.3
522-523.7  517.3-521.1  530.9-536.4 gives -0.48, 7.14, 10.5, 11.3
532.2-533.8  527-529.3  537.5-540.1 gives 0.10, 10.8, 10.4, 11.6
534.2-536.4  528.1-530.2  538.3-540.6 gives -0.07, 11.2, 11.6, 11.3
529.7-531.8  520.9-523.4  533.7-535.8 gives -0.13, 10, 11.6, 11.3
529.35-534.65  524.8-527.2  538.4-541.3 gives -0.34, 9.89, 11.1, 11.1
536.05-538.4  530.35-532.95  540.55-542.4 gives -0.03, 11.4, 11.5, 11.3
